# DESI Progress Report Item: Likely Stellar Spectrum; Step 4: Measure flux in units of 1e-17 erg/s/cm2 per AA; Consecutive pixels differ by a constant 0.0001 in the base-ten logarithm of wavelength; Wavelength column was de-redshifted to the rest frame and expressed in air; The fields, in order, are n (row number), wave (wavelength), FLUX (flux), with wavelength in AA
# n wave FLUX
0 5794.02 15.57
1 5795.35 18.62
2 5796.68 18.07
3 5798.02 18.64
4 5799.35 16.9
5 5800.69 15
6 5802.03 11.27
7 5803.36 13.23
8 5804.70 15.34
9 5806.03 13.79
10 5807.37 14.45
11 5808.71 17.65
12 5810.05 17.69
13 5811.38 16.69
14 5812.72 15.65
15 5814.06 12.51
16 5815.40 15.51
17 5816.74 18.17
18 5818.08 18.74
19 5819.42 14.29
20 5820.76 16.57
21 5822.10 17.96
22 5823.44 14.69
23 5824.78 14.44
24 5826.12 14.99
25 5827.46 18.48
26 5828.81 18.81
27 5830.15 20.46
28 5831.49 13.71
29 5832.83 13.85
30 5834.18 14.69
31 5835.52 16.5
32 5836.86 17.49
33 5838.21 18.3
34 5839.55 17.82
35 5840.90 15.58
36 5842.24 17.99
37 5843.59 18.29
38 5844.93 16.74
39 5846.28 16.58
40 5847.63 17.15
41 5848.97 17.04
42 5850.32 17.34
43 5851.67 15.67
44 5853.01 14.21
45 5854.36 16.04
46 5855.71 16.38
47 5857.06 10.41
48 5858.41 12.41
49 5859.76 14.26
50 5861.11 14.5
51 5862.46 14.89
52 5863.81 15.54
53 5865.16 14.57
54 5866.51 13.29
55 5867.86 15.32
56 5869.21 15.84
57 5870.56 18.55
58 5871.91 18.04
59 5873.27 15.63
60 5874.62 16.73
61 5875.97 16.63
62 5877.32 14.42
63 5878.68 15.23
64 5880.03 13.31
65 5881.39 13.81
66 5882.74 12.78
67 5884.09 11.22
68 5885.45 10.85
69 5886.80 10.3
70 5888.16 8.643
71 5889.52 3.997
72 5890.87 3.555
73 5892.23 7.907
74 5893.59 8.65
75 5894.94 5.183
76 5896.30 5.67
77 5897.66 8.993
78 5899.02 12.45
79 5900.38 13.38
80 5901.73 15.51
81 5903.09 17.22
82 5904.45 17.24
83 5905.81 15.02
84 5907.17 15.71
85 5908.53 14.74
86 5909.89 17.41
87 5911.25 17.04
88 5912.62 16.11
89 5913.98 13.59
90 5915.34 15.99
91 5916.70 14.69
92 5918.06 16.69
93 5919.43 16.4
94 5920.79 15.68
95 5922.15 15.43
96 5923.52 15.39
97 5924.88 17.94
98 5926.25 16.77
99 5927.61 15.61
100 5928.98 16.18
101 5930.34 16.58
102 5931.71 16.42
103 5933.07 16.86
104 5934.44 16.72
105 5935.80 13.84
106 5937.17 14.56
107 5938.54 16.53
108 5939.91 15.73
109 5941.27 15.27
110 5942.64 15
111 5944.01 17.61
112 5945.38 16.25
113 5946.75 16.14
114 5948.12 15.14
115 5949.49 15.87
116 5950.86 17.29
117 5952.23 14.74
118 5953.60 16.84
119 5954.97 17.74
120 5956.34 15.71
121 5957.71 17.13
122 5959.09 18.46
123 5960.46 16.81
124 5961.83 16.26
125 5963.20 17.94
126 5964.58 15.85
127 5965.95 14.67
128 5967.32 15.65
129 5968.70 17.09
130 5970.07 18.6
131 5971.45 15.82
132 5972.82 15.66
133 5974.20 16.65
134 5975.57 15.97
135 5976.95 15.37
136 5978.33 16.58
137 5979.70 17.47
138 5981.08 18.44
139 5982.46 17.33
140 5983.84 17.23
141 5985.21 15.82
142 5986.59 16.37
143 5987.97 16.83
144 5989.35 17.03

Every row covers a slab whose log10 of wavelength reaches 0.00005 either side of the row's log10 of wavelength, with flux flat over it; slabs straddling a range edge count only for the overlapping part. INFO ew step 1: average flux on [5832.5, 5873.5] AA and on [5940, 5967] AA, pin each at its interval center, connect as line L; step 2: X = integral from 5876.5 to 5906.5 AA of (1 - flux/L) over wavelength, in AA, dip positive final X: 9.1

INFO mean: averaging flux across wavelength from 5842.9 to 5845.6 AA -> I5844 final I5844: 17.5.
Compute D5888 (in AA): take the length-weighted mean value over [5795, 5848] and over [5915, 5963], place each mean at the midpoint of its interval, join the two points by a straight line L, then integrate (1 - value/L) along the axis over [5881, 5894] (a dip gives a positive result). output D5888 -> 5.7 AA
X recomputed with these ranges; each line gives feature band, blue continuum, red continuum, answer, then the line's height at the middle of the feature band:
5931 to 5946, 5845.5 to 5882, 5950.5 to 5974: 0.4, 16.3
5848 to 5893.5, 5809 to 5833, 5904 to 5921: 7.1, 16.1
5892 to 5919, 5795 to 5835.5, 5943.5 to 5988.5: 4.6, 16.4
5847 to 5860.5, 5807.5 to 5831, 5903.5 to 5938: 1.1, 16.4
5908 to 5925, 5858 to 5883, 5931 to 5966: -0.1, 15.8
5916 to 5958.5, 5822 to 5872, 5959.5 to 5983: 0.9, 16.4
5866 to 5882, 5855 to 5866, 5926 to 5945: -1.3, 14.4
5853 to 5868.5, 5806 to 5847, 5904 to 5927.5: 1.9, 16.3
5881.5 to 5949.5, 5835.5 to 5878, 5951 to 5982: 9.9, 16.3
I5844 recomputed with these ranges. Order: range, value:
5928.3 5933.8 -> 16.5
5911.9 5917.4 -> 15.1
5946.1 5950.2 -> 15.7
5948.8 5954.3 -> 16.2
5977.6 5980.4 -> 17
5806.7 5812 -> 16.6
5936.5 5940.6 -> 15.6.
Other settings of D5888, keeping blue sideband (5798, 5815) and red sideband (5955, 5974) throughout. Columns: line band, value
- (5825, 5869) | -1.0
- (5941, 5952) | 0.3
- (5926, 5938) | 0.3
